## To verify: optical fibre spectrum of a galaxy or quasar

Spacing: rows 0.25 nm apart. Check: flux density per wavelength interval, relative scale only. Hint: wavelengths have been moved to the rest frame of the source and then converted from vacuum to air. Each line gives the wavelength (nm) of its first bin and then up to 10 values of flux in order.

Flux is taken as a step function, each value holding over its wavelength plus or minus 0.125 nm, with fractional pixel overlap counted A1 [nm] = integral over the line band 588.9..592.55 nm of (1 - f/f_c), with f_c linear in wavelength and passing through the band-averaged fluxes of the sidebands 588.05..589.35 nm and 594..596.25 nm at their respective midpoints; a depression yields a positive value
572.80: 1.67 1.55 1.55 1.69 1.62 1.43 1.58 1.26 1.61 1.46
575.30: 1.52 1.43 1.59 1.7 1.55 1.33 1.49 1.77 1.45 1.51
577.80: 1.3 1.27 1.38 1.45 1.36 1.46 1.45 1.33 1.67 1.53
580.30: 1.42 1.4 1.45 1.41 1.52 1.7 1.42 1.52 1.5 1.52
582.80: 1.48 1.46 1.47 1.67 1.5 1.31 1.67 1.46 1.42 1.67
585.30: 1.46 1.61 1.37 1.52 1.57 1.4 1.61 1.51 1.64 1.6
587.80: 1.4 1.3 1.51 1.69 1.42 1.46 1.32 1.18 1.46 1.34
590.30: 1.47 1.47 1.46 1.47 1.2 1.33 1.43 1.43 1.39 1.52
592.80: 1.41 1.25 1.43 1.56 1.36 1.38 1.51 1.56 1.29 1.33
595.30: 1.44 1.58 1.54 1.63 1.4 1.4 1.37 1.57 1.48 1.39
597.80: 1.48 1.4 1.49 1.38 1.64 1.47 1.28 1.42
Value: 0.20 nm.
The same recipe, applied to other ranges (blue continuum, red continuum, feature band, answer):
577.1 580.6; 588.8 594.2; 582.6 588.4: -0.37 nm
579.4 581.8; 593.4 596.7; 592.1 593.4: 0.06 nm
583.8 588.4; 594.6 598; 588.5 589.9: 0.08 nm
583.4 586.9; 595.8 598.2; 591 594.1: 0.18 nm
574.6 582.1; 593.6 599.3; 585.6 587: -0.03 nm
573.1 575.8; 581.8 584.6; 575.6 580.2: 0.11 nm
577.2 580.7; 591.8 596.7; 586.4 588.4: -0.09 nm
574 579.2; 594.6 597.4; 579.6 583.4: -0.07 nm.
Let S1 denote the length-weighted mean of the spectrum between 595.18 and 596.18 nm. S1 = 1.55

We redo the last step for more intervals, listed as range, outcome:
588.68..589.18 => 1.44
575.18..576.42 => 1.56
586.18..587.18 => 1.52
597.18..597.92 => 1.45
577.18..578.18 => 1.38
